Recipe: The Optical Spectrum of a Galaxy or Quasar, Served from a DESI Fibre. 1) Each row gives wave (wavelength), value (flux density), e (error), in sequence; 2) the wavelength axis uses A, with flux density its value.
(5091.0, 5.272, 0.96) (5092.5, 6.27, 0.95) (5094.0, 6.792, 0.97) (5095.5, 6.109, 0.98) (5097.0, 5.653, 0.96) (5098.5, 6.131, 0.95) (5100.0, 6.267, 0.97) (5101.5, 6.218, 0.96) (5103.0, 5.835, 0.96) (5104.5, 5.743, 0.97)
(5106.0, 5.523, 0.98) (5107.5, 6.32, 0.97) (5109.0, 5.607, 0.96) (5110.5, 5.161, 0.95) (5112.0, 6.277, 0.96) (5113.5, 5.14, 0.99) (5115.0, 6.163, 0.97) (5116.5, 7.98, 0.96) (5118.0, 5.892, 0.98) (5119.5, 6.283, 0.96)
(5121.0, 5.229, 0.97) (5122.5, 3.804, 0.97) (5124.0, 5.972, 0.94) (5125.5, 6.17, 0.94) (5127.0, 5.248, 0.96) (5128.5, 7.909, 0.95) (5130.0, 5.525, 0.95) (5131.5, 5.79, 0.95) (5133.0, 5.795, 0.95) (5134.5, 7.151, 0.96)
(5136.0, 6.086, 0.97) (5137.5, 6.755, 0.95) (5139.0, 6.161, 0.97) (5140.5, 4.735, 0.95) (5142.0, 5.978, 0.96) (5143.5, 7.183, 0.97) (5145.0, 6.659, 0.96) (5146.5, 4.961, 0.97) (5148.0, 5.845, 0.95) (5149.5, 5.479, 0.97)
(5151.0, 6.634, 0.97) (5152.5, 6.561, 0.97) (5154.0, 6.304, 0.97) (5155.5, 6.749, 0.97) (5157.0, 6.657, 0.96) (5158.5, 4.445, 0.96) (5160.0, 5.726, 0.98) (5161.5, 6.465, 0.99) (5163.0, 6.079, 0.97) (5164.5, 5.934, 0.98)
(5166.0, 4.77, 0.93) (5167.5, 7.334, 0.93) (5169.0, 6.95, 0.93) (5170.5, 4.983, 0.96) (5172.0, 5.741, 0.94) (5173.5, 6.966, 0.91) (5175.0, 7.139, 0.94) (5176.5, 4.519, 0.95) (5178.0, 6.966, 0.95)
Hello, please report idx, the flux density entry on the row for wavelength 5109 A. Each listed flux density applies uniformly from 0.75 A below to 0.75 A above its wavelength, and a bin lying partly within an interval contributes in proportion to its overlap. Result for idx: 5.607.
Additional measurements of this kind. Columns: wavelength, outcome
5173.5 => 6.966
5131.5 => 5.79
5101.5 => 6.218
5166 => 4.77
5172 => 5.741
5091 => 5.272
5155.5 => 6.749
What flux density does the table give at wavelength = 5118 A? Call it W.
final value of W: 5.892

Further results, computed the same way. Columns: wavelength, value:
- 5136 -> 6.086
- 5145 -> 6.659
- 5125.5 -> 6.17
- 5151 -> 6.634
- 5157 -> 6.657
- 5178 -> 6.966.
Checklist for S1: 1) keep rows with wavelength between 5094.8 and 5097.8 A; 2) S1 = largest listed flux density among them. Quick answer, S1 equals 6.109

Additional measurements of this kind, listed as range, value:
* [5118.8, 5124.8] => 6.283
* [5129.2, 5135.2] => 7.151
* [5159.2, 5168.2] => 7.334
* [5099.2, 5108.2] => 6.32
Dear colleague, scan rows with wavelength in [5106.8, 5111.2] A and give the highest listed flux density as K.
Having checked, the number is 6.32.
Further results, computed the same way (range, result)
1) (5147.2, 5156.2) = 6.749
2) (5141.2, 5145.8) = 7.183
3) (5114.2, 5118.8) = 7.98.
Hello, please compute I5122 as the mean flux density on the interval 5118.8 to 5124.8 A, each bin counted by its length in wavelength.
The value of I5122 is 5.32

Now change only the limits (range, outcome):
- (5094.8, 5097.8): 5.88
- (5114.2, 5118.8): 6.66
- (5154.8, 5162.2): 6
